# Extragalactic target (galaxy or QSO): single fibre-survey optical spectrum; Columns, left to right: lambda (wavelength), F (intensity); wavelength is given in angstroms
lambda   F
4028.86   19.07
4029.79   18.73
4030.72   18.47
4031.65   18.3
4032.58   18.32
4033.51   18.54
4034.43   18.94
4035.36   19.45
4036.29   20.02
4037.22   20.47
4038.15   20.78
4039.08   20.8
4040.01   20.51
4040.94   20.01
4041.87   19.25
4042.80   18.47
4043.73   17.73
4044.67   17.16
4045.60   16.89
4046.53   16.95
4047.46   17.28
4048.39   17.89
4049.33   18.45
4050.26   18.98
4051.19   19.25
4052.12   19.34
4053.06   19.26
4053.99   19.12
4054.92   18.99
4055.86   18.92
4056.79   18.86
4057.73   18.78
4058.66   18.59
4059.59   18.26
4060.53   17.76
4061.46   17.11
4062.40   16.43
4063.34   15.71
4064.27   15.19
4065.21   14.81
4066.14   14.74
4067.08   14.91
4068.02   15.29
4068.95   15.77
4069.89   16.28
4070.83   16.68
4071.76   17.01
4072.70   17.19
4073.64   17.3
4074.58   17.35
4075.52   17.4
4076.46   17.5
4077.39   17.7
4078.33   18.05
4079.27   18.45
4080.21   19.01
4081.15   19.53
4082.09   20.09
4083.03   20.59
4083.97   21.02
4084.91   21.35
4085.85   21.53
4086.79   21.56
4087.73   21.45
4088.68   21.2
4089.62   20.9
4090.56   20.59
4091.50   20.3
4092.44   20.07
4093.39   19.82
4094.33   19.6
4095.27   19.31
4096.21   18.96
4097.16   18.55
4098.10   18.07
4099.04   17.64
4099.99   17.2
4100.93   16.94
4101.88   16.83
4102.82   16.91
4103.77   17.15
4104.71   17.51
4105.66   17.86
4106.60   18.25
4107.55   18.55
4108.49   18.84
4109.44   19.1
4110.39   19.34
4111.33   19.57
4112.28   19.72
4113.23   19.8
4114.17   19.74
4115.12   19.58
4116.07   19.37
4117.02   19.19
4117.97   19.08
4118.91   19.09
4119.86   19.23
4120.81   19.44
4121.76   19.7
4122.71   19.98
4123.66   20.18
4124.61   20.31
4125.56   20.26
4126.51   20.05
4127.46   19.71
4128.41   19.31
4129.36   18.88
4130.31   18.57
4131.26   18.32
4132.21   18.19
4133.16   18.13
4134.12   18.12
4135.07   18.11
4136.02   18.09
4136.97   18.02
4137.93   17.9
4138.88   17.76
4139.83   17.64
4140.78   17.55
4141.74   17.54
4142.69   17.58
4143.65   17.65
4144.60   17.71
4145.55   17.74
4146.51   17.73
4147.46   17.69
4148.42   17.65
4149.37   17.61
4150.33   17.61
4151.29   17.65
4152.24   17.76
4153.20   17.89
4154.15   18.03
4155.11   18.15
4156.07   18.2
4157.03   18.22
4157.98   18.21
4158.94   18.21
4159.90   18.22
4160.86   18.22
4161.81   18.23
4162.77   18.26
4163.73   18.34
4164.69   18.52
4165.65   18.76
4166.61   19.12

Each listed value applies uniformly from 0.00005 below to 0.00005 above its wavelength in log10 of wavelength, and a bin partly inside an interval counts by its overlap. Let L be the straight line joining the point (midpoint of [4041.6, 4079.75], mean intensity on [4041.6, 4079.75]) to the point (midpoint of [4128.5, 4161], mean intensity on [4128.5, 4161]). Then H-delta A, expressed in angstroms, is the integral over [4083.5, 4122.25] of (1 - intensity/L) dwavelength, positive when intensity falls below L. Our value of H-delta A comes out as -3.37 angstroms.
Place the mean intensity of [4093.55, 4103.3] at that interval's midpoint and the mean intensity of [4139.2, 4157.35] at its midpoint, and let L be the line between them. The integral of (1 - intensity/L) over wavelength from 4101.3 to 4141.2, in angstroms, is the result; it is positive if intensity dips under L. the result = -1.9 angstroms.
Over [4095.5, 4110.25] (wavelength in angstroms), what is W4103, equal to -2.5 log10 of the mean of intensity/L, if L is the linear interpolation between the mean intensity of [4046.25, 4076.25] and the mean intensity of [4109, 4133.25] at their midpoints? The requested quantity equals 0.05 mag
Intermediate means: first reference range 17.4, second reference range 19.4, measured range 17.9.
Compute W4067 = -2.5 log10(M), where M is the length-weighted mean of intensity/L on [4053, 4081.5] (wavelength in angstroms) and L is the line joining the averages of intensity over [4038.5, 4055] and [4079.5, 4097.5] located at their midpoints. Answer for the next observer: 0.126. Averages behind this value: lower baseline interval 18.7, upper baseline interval 20.3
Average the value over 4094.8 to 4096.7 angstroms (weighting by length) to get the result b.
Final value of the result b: 19.1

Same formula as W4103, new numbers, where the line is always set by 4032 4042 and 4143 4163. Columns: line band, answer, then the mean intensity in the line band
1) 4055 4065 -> 0.11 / 17.5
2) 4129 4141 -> 0.01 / 18.1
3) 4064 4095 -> 0.03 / 18.5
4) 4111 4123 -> -0.06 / 19.5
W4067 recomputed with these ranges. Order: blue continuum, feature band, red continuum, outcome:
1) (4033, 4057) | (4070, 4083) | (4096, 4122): 0.05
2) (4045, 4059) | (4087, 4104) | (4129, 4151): -0.05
